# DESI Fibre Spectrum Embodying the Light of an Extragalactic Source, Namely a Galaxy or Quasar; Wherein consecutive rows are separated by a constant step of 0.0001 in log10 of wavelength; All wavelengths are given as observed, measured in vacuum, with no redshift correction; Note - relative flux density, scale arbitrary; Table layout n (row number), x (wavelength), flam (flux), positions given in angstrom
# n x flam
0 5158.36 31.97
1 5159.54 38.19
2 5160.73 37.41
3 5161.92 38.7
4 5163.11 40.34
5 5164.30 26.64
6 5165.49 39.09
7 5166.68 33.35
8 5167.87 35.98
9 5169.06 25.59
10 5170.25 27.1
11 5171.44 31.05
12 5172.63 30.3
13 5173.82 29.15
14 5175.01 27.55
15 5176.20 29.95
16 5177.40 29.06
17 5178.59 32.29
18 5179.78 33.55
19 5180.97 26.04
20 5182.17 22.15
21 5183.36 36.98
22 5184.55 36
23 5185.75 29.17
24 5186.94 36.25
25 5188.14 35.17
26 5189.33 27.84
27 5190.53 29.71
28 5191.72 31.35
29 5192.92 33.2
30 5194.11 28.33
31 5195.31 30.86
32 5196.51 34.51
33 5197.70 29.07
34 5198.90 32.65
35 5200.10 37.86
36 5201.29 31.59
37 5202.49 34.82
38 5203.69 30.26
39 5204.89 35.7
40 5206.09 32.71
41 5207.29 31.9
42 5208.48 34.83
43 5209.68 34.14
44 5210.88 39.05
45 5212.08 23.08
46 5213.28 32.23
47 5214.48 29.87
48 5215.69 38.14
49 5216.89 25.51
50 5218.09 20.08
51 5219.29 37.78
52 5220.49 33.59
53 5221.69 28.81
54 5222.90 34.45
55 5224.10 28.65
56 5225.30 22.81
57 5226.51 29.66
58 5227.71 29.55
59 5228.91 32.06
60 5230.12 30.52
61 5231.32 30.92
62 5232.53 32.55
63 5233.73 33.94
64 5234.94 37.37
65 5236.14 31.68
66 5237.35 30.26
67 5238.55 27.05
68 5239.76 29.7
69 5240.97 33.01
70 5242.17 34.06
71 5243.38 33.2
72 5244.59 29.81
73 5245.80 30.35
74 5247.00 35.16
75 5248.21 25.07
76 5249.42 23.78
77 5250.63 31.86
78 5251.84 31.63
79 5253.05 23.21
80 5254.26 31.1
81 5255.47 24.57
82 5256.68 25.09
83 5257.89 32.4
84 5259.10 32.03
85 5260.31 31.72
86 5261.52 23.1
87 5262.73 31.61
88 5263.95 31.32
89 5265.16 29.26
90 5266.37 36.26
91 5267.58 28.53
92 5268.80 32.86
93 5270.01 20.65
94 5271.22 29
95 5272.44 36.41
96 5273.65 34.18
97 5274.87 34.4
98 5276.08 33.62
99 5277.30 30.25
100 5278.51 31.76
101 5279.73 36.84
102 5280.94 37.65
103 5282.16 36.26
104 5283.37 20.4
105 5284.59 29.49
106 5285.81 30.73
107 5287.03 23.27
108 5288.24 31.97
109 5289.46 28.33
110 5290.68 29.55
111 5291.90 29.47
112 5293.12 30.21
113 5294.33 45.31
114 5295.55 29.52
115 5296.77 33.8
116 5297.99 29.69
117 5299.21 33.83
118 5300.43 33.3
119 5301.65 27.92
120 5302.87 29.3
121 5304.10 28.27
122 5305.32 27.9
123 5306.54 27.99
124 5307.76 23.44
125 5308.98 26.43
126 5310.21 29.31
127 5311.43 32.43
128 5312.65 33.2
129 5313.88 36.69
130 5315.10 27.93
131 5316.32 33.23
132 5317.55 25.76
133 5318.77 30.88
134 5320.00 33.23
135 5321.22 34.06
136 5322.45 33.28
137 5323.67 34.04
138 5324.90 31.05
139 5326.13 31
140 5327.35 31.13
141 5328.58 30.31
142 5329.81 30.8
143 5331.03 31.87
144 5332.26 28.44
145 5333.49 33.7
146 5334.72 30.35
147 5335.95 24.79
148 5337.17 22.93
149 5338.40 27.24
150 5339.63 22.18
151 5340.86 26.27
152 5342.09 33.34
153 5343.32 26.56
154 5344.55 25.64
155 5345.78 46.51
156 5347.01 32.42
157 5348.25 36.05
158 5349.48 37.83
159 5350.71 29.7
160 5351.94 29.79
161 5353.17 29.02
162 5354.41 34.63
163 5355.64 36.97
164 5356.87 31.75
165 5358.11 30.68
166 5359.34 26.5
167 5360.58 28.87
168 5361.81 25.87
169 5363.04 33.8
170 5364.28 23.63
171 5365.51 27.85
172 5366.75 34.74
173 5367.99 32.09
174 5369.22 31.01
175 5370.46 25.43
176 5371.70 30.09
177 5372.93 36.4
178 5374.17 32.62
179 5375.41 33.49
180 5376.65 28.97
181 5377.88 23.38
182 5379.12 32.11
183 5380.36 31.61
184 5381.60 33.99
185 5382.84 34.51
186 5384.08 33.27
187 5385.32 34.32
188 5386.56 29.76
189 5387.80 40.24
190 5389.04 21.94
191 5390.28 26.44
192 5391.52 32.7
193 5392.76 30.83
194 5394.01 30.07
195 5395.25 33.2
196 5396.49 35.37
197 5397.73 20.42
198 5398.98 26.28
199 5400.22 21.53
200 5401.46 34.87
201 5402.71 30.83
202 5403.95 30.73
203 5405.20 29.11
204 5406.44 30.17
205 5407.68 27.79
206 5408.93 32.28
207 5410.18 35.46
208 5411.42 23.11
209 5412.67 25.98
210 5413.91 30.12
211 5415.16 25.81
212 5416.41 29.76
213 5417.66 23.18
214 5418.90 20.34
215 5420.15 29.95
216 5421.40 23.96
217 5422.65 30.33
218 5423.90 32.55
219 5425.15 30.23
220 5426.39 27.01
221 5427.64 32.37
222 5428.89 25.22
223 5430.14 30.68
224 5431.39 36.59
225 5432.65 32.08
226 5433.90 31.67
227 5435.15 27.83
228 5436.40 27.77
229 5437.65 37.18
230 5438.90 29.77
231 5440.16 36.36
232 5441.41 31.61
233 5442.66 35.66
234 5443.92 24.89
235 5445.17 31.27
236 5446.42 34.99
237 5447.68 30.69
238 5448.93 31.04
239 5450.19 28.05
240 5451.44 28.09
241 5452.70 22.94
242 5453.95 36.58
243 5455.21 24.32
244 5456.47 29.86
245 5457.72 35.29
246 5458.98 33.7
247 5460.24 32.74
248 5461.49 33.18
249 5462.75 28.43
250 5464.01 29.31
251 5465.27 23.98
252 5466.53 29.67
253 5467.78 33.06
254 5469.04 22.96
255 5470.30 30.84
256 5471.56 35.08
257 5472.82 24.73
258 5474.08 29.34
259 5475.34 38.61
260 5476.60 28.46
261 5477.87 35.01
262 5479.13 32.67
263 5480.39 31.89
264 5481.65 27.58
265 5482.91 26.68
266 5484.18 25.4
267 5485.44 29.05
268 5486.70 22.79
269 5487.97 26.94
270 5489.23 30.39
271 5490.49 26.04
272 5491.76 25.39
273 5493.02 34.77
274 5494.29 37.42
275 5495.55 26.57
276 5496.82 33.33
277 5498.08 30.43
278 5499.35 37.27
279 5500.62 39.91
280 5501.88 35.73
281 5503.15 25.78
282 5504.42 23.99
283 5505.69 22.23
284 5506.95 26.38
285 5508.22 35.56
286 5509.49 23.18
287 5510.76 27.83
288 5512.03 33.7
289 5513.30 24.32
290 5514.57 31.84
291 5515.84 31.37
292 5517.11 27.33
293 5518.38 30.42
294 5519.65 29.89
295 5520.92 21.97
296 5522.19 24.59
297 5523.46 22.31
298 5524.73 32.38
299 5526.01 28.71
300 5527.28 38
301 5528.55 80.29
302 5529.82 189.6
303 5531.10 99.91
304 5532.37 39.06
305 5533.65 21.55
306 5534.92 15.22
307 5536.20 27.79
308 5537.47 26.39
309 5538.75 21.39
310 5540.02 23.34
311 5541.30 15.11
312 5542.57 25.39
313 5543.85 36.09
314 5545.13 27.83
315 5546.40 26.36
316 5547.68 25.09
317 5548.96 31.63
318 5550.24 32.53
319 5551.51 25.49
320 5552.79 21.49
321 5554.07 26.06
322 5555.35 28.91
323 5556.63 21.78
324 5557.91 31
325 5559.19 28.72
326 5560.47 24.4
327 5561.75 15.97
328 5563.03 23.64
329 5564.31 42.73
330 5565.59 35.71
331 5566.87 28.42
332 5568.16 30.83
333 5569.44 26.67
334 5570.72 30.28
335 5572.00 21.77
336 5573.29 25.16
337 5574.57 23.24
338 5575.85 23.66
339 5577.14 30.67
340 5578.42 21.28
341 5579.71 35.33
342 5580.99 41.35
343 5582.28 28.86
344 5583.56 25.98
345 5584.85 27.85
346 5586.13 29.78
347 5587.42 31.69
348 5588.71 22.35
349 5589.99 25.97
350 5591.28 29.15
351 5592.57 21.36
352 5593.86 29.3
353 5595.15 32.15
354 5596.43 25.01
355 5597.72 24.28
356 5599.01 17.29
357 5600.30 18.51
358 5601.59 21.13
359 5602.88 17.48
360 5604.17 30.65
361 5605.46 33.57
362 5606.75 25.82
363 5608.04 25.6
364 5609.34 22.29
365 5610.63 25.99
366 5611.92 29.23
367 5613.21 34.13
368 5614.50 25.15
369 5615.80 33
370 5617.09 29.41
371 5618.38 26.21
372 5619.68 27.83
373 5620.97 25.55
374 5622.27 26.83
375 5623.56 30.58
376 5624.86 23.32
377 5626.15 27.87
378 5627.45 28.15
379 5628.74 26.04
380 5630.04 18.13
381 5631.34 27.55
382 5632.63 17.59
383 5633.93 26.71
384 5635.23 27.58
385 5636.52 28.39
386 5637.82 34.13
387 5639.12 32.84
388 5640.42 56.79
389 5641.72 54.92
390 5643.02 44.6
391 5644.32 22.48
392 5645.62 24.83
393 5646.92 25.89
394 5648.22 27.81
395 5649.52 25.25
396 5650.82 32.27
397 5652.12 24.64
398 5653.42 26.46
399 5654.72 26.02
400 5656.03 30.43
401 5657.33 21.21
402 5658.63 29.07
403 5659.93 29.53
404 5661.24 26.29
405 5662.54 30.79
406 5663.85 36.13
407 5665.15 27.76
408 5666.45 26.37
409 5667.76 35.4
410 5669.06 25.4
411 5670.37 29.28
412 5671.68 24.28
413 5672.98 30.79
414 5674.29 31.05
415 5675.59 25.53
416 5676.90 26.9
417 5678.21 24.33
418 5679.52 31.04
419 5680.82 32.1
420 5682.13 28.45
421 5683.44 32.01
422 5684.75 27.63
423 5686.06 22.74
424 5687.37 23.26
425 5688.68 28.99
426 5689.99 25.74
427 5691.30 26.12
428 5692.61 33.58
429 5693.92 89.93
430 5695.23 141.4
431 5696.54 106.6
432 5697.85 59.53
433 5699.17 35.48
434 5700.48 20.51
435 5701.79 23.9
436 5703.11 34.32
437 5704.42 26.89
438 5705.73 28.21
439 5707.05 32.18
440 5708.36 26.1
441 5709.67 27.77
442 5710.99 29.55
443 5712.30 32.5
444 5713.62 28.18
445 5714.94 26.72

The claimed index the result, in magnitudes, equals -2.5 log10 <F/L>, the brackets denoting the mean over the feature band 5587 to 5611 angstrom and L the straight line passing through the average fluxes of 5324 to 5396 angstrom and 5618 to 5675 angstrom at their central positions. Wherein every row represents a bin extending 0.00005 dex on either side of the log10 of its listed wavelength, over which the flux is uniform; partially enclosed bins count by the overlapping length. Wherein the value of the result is 0.169 mag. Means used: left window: 30.8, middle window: 25.2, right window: 29.1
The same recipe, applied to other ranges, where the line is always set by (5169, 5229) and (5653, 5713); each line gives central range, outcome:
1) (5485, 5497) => 0.143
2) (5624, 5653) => 0.149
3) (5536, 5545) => 0.316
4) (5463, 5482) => 0.098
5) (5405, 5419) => 0.166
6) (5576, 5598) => 0.195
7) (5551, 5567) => 0.231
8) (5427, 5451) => 0.051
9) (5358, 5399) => 0.068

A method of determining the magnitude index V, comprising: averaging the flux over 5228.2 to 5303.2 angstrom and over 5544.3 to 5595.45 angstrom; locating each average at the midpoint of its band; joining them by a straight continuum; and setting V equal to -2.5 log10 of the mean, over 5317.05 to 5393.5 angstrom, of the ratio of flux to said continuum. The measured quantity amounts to -0.030 mag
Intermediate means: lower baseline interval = 30.9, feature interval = 30.8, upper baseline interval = 27.8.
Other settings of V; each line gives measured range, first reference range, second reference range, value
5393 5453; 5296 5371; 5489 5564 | 0.07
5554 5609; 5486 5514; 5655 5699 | 0.21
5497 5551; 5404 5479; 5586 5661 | -0.20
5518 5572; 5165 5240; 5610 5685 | -0.15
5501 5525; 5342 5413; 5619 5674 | 0.07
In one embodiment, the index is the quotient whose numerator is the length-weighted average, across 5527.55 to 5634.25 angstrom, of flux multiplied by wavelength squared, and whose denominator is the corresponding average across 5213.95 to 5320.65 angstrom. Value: 1.1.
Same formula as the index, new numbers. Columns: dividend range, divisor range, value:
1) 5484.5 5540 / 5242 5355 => 1.24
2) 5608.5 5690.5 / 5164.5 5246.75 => 1.08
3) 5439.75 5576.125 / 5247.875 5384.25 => 1.10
